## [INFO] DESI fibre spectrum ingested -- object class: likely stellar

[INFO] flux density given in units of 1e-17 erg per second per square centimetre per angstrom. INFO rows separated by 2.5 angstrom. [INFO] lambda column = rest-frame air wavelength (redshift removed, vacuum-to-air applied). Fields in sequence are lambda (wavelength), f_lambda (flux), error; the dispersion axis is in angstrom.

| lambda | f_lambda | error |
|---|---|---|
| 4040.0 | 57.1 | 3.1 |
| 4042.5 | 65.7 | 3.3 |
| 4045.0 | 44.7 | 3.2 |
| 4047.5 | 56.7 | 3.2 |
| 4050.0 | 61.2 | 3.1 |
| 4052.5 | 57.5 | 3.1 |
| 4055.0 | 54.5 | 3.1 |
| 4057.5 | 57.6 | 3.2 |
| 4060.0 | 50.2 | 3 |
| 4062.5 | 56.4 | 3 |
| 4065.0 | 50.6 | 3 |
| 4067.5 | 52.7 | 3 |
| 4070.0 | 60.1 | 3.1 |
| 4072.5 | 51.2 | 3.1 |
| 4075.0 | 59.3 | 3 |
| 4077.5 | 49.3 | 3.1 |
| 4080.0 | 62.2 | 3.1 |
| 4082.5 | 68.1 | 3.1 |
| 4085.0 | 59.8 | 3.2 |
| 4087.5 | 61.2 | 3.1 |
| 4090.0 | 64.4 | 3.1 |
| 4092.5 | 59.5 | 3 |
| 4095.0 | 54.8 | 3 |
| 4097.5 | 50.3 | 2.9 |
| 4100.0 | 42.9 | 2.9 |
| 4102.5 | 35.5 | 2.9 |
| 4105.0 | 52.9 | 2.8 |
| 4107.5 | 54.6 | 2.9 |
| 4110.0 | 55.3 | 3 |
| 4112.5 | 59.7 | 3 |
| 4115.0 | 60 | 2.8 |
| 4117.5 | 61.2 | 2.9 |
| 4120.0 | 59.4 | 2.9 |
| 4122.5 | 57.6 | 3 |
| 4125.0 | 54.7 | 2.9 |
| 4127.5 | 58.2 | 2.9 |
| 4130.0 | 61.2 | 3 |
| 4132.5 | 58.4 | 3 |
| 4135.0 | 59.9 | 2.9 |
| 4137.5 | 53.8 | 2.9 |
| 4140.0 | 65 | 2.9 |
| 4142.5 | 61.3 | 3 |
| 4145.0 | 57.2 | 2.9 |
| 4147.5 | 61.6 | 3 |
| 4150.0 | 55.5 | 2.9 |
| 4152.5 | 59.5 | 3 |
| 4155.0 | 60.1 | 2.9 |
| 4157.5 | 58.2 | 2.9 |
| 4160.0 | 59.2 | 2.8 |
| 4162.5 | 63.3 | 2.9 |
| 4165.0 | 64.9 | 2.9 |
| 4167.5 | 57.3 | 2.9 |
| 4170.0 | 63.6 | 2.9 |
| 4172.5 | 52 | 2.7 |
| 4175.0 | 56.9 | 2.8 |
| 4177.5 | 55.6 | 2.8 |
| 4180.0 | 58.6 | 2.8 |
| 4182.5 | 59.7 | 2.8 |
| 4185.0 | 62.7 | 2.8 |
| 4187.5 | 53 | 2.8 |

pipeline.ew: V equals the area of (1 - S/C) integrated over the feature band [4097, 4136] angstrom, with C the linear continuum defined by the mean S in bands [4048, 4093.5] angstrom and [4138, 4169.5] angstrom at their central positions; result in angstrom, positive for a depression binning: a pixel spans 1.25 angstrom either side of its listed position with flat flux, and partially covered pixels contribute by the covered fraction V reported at 2.5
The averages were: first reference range 57.5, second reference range 60.2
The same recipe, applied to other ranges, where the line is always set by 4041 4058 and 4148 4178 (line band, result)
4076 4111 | 1.6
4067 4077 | 0.3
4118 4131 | 0.0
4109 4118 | -0.1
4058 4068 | 0.7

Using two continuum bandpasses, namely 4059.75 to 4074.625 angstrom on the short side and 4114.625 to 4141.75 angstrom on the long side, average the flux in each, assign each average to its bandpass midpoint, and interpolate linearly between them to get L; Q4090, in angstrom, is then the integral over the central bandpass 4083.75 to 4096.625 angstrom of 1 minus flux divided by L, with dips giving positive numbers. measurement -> -0.9 angstrom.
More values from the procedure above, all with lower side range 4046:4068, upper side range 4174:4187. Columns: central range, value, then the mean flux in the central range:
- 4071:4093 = -1.40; 59.5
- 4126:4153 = -0.86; 59.2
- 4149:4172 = -0.82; 60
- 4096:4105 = 1.87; 44.6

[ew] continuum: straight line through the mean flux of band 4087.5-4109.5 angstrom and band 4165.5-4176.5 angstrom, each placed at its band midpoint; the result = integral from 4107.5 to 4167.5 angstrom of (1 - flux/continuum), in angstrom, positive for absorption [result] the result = -4.1 angstrom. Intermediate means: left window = 52.5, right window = 57.9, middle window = 59.2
